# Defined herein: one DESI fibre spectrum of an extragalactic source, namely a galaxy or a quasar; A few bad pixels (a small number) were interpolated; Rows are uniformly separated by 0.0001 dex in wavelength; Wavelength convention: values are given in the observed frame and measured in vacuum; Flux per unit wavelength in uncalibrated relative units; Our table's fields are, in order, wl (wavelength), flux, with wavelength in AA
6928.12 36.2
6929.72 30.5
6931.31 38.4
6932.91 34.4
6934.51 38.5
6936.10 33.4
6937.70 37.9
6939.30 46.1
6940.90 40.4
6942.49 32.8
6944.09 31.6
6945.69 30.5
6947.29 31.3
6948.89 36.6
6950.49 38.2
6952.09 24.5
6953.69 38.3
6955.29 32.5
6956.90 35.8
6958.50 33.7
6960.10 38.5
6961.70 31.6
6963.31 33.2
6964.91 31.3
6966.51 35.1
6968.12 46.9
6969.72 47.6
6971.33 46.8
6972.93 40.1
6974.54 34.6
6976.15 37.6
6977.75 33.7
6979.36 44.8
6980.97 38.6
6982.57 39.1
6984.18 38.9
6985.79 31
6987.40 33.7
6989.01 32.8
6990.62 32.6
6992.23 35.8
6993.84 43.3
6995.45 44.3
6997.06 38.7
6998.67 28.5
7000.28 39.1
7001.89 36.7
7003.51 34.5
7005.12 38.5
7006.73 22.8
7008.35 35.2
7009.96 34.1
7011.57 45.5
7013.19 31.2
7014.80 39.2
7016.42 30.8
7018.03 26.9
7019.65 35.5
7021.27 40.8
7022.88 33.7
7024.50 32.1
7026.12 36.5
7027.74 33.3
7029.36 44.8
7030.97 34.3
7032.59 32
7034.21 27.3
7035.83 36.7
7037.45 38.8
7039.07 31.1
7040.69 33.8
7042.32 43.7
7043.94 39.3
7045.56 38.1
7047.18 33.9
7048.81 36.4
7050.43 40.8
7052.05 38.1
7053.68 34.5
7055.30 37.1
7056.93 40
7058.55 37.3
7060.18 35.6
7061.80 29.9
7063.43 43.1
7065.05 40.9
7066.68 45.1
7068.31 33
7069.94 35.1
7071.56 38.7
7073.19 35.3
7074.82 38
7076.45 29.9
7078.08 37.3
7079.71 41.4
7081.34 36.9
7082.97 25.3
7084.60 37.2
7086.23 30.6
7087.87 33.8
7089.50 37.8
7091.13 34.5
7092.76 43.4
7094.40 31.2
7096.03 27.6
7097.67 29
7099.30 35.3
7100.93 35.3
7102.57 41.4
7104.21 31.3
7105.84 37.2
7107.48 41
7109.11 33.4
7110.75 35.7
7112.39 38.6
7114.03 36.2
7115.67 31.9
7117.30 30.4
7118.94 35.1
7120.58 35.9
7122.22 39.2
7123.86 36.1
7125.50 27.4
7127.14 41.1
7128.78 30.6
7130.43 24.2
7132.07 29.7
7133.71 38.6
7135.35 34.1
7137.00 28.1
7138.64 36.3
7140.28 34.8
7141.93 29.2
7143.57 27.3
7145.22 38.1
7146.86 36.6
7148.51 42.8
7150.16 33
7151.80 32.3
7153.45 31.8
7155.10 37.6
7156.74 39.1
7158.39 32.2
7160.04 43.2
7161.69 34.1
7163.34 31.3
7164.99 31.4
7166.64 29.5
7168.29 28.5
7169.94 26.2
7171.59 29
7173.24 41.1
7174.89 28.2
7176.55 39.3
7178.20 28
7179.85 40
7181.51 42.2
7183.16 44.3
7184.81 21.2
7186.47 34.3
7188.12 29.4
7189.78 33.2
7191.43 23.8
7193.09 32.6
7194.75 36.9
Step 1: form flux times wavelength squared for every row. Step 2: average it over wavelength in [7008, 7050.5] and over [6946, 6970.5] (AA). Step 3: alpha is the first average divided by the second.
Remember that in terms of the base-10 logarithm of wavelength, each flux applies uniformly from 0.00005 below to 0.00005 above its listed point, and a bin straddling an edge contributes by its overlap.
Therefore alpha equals 1.02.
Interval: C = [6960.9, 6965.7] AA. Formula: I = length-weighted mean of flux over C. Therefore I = 32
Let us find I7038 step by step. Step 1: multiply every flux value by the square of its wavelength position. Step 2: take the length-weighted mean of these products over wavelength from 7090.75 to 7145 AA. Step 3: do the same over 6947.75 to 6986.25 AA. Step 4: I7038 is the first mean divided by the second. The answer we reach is 1.0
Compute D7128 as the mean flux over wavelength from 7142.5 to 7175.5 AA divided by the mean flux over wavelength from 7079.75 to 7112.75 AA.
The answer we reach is 0.96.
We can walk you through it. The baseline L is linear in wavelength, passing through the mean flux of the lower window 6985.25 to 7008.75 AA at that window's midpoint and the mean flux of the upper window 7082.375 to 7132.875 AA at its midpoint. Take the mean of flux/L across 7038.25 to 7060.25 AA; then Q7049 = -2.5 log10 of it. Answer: -0.07 mag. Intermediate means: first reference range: 35.2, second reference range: 34.1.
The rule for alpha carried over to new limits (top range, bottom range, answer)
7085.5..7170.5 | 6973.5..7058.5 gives 0.97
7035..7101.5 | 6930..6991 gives 1.02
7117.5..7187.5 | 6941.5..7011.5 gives 0.99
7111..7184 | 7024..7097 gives 0.97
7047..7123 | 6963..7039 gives 1.01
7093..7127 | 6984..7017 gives 1.01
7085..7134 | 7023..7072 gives 0.96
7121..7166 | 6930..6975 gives 0.99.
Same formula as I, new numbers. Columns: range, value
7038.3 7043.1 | 36.1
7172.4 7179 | 34.2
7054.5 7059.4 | 38.1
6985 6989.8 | 32.5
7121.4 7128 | 35.9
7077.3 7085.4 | 35.6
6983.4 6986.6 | 34.9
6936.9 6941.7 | 41.5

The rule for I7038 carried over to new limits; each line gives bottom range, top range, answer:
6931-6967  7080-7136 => 1.03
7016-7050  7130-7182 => 0.99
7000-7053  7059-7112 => 1.02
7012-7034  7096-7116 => 1.04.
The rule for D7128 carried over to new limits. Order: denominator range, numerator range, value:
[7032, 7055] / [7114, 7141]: 0.93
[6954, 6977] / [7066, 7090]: 0.95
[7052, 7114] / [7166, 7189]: 0.92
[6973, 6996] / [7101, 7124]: 0.97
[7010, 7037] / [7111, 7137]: 0.96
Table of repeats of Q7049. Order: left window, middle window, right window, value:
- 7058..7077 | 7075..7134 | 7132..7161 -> 0.05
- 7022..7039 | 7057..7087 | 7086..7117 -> -0.04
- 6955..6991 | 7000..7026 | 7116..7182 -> 0.05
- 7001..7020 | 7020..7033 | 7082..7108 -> -0.06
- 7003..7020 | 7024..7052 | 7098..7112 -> -0.05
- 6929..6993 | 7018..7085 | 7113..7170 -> -0.04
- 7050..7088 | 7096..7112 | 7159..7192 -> 0.00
